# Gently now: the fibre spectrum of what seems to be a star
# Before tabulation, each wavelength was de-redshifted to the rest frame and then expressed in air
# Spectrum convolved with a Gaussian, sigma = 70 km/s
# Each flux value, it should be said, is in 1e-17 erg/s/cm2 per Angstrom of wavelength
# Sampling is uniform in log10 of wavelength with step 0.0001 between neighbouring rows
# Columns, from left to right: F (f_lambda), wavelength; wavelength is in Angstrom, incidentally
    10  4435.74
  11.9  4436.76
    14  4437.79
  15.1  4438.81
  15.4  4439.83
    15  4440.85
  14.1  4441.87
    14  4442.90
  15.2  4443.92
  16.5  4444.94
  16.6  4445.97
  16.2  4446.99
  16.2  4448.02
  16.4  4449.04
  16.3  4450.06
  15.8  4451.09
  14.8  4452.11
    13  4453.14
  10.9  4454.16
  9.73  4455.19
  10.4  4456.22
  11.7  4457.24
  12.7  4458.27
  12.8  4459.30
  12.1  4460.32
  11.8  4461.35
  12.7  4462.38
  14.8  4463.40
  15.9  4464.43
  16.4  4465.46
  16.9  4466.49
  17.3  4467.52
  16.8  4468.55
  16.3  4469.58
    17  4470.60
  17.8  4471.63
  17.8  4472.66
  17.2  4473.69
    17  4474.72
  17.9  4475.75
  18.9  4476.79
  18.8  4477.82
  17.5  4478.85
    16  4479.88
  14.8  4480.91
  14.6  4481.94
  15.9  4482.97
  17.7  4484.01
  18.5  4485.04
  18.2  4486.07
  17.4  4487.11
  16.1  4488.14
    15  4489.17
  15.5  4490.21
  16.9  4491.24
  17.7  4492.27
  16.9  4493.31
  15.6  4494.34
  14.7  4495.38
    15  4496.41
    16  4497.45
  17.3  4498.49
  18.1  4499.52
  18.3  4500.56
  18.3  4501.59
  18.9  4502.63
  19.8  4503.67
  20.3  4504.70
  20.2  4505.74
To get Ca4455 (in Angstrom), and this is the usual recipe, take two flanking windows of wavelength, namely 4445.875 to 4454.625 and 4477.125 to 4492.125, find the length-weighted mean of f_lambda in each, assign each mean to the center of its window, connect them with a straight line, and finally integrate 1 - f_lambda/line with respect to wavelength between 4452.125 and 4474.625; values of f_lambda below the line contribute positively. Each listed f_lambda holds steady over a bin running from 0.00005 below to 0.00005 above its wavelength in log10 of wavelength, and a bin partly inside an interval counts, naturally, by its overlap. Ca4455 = 1.9 Angstrom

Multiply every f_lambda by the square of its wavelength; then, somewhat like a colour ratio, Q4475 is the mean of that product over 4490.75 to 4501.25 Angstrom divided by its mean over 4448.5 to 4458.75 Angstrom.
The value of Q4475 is 1.29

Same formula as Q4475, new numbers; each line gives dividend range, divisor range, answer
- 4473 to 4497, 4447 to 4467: 1.22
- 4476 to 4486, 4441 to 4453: 1.11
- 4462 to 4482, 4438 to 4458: 1.18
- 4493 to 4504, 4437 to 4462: 1.25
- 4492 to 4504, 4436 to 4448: 1.18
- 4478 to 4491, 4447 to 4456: 1.19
